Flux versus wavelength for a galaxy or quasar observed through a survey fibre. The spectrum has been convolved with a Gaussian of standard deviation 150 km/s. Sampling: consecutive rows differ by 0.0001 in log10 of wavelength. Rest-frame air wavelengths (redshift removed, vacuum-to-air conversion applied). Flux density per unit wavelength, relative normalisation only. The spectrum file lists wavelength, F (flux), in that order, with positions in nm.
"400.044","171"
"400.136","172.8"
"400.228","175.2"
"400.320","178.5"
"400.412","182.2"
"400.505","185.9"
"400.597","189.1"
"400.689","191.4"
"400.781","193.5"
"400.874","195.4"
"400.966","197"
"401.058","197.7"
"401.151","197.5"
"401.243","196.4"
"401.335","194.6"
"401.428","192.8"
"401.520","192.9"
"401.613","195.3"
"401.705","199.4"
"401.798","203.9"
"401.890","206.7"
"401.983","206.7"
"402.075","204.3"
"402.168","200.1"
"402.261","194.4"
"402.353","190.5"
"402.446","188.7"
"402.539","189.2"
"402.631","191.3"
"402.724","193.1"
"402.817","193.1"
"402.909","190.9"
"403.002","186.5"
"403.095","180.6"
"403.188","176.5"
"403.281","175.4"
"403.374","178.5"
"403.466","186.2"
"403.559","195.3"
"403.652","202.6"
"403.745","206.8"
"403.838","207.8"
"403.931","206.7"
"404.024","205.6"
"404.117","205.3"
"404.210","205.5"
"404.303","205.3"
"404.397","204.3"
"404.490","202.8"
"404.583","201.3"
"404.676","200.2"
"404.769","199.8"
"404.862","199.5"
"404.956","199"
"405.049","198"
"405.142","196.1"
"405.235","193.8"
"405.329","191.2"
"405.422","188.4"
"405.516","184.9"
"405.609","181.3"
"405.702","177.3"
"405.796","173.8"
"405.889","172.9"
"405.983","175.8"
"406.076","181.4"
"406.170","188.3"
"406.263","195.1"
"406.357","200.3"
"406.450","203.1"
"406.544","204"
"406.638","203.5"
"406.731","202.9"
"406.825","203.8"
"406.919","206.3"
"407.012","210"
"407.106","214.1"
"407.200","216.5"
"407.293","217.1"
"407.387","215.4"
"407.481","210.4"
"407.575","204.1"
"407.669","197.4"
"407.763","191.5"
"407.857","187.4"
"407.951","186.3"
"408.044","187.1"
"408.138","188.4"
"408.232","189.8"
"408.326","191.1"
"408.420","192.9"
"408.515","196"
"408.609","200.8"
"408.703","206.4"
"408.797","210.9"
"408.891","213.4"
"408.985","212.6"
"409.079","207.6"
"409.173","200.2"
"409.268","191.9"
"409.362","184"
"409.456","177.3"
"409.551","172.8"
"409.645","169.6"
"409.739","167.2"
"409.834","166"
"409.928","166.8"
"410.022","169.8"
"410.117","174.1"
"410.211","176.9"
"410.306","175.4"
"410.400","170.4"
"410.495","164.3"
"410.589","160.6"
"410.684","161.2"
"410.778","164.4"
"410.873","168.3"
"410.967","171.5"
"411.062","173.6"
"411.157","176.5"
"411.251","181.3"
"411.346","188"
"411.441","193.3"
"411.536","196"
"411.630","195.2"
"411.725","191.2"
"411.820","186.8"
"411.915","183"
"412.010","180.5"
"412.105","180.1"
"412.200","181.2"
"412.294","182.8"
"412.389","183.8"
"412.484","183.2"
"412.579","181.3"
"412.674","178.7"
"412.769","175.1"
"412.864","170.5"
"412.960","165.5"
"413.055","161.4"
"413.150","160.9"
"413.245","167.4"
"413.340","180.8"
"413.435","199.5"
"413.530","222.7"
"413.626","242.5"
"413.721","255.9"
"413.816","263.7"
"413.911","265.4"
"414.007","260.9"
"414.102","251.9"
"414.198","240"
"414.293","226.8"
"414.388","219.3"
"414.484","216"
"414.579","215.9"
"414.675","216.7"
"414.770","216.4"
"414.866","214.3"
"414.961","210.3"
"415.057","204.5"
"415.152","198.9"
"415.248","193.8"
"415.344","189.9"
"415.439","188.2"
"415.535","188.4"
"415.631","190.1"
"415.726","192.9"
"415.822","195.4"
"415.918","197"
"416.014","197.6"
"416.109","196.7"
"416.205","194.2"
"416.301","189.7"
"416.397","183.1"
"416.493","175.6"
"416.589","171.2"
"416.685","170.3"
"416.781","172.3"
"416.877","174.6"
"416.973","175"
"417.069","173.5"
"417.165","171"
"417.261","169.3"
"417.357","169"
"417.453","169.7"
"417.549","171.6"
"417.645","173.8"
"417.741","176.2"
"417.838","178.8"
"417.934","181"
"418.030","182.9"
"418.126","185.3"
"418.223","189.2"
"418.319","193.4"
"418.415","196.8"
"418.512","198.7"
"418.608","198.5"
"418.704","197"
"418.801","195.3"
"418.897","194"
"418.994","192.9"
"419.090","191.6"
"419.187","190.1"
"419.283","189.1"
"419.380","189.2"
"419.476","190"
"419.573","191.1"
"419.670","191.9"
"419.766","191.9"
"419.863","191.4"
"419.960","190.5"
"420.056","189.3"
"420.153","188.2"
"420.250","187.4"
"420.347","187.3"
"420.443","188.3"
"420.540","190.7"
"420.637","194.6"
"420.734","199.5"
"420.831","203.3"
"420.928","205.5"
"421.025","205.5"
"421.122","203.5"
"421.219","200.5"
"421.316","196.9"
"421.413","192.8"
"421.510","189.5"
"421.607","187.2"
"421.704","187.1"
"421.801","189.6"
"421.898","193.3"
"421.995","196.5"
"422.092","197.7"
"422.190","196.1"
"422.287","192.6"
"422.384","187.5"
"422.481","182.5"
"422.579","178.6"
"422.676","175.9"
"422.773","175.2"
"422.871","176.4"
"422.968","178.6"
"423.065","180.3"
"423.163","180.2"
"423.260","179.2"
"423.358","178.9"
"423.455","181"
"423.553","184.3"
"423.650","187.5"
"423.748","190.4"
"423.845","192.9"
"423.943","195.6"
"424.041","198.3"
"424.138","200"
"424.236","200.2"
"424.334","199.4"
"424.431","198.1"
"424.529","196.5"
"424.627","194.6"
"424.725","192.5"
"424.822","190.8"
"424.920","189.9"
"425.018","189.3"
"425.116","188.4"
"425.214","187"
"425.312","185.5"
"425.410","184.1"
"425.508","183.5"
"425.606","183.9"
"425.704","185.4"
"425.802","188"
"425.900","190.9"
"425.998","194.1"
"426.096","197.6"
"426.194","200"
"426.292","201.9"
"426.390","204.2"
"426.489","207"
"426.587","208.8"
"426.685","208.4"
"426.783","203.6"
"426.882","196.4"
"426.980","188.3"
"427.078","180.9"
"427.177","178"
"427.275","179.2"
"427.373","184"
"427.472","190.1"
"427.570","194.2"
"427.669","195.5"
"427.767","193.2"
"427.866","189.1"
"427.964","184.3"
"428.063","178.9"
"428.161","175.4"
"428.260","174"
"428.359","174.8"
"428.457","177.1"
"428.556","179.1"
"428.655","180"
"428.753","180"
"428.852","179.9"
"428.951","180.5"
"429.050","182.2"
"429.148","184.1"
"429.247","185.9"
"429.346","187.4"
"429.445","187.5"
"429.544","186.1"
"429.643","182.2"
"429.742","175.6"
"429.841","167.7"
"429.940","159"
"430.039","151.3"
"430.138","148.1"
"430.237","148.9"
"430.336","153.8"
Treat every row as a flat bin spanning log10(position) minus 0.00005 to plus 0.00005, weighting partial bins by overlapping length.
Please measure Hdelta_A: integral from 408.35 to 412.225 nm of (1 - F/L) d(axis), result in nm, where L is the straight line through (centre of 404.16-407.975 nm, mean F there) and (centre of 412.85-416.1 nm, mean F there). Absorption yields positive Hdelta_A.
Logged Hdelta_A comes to 0.381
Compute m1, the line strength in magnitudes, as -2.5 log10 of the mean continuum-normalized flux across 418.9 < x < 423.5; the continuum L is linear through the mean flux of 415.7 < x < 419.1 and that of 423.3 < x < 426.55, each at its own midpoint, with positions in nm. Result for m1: -0.009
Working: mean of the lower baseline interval 184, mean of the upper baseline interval 192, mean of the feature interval 190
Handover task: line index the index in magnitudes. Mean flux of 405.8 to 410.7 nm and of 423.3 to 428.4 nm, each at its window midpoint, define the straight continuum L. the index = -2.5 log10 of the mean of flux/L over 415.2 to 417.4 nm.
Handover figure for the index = 0.043 mag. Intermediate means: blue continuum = 191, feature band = 183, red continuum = 191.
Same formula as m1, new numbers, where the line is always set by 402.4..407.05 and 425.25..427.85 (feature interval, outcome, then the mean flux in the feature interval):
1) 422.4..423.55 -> 0.079 mag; 179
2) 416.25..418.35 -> 0.095 mag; 177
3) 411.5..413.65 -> 0.055 mag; 184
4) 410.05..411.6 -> 0.111 mag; 175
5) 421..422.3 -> -0.011 mag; 195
